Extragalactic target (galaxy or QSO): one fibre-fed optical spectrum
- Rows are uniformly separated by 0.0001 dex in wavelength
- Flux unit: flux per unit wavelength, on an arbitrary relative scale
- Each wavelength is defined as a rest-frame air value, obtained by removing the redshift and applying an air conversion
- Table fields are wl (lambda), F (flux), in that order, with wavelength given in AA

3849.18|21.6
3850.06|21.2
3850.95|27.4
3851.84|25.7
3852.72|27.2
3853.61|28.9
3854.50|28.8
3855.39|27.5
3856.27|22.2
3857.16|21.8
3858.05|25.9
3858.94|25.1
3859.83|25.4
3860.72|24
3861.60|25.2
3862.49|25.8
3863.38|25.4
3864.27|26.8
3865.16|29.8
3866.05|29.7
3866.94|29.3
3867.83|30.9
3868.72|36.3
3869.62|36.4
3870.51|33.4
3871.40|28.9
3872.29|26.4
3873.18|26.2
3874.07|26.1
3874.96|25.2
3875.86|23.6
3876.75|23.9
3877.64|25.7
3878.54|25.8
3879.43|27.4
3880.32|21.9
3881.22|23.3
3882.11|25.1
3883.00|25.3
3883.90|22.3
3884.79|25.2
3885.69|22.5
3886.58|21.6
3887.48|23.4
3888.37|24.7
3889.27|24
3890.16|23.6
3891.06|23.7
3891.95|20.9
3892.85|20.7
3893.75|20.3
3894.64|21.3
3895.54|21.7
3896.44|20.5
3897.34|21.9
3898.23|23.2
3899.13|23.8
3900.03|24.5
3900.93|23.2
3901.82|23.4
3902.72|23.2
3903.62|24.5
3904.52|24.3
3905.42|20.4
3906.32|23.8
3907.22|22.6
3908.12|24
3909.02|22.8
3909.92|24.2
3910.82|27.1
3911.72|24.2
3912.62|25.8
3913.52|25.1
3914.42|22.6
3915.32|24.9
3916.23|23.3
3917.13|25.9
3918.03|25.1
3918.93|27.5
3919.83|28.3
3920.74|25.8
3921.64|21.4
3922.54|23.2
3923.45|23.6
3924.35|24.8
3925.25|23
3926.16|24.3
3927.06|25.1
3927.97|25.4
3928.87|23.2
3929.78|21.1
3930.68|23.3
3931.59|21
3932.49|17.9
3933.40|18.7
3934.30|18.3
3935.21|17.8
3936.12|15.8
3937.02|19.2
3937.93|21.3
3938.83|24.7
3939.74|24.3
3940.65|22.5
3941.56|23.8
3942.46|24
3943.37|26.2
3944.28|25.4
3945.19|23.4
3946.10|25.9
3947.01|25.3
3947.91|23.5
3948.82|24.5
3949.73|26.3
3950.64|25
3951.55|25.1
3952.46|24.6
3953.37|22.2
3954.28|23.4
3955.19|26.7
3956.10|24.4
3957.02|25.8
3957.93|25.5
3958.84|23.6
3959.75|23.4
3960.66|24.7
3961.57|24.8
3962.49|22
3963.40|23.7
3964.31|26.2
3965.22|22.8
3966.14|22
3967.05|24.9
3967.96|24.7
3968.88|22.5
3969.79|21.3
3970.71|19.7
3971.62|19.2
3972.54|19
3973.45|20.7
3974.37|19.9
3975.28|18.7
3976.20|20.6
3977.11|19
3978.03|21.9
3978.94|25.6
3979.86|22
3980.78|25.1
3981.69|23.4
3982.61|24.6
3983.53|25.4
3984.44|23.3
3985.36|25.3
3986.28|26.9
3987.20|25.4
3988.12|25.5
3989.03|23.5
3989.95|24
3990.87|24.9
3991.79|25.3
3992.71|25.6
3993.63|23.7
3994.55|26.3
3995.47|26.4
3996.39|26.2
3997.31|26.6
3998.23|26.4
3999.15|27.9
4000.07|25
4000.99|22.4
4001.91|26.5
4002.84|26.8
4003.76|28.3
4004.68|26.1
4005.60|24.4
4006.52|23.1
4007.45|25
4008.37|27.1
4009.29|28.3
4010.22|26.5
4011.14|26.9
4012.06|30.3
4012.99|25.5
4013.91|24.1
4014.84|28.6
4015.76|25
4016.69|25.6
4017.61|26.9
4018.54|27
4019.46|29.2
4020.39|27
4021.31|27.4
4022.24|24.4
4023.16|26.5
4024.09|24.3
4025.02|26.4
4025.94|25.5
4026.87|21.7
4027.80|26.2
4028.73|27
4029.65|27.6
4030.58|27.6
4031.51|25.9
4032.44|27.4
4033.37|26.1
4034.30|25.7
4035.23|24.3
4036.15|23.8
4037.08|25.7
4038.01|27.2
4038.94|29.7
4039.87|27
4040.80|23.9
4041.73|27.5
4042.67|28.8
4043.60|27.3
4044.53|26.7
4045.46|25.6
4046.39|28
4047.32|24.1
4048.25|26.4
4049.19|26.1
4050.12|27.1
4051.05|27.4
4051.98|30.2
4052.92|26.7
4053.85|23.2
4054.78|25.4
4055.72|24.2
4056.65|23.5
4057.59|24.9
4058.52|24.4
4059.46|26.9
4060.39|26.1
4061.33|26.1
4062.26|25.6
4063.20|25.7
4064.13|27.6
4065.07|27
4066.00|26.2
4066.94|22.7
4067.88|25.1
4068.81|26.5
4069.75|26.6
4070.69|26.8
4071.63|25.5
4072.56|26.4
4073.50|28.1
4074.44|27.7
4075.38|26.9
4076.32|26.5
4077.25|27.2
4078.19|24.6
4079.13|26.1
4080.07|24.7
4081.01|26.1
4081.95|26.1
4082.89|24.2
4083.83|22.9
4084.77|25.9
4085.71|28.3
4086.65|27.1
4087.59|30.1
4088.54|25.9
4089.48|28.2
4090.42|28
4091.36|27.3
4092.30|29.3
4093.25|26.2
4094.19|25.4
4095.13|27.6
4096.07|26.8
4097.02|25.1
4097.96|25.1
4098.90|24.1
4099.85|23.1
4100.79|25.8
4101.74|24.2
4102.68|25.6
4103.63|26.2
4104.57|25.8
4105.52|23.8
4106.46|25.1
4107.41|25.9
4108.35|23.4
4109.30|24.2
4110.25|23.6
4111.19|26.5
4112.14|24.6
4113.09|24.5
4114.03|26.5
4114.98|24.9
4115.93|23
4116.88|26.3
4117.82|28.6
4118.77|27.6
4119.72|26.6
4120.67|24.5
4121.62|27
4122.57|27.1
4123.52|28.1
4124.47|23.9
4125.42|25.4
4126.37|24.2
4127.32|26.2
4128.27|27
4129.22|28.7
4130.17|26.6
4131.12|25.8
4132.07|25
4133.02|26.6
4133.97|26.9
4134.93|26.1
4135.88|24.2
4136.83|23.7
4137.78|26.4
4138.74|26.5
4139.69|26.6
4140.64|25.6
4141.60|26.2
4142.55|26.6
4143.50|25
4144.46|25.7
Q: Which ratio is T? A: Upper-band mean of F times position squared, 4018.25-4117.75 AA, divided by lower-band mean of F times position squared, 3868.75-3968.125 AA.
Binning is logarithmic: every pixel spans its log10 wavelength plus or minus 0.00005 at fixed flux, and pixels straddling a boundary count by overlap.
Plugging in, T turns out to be 1.2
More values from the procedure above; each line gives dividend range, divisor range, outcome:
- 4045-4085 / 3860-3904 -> 1.13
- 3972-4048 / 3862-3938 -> 1.11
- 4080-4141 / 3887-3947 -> 1.23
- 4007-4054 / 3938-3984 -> 1.17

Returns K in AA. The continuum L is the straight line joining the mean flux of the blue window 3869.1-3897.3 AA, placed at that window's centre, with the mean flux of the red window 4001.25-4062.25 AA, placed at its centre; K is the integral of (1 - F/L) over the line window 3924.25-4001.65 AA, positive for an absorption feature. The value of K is 6.0 AA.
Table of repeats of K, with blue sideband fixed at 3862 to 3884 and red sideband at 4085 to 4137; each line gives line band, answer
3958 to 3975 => 2.7 AA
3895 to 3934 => 5.1 AA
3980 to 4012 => 1.3 AA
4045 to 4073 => 0.3 AA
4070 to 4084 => 0.0 AA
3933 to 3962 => 3.7 AA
